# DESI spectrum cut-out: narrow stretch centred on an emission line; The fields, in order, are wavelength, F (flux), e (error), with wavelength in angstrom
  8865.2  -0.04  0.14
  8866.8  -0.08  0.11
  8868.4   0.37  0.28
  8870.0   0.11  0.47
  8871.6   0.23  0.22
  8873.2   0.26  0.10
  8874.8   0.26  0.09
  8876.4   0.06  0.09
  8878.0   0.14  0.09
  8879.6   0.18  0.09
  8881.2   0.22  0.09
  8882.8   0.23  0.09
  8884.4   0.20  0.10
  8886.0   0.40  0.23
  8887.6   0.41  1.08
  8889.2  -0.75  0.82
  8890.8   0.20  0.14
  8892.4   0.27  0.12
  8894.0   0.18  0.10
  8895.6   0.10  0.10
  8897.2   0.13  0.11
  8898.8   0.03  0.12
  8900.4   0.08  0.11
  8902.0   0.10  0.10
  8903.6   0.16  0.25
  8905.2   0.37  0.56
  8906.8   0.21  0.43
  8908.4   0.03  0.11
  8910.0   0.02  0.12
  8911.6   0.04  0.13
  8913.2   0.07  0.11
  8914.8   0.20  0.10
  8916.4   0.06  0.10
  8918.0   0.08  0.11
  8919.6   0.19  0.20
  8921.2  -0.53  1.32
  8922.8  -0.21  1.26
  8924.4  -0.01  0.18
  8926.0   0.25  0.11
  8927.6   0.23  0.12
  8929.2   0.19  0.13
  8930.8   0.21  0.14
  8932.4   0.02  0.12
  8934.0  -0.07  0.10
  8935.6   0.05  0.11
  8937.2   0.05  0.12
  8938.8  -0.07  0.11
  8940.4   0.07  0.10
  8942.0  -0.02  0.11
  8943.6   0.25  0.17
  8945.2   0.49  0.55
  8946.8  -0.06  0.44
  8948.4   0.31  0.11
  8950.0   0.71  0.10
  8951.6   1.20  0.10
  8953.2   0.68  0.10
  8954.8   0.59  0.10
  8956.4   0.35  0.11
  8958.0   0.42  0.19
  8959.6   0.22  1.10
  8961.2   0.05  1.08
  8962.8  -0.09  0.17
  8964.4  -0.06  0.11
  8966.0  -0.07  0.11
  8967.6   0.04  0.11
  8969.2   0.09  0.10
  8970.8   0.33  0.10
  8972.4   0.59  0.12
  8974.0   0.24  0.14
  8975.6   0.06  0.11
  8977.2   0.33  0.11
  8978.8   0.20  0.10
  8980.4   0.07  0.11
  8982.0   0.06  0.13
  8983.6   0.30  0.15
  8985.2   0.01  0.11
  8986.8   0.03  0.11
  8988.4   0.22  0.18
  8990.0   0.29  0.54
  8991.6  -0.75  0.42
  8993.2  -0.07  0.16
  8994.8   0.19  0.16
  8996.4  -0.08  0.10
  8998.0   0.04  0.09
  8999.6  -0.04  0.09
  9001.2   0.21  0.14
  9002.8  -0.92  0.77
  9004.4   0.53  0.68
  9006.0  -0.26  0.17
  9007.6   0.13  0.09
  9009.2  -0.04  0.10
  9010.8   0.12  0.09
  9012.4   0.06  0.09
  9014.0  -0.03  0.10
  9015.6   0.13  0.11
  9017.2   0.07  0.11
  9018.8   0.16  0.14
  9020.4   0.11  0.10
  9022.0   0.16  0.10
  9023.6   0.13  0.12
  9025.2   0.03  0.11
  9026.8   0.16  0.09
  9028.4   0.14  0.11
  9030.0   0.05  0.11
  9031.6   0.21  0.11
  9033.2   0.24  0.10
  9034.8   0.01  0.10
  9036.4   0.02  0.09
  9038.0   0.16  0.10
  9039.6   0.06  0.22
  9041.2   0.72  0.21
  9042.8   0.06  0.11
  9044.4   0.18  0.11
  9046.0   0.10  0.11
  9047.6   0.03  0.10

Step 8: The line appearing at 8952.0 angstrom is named Hbeta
